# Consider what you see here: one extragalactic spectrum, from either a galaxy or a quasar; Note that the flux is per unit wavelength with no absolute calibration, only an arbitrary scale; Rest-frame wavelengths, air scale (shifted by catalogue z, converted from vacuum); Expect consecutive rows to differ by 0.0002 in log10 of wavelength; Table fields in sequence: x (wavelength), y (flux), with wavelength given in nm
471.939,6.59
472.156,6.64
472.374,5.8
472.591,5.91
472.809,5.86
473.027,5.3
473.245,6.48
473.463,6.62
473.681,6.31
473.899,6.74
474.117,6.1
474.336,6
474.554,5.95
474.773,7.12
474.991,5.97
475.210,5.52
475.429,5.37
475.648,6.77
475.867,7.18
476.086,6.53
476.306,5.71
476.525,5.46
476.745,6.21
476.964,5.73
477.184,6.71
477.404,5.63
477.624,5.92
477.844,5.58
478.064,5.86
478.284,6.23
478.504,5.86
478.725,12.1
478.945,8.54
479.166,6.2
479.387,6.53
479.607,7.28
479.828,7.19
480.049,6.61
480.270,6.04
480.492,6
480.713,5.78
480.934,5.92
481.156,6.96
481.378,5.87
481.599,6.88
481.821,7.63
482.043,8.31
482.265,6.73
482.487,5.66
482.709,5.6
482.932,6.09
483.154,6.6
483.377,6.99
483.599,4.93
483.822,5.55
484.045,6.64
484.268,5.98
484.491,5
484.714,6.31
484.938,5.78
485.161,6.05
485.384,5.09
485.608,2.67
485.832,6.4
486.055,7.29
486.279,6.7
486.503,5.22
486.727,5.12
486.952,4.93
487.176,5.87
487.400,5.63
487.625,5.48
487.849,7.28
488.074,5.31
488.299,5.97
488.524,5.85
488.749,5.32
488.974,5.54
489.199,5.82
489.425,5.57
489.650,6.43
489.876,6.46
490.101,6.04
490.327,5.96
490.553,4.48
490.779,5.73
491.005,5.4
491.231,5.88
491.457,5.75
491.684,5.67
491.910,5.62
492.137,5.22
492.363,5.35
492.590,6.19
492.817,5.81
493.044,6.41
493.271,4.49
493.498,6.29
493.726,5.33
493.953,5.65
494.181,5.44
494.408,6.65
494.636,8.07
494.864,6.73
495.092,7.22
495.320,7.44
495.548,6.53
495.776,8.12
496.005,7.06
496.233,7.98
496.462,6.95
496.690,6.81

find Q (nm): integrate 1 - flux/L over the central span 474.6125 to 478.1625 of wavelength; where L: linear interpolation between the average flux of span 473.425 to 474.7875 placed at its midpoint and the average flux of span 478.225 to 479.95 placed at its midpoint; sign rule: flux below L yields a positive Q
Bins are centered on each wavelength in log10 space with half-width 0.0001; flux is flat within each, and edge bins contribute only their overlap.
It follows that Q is 0.409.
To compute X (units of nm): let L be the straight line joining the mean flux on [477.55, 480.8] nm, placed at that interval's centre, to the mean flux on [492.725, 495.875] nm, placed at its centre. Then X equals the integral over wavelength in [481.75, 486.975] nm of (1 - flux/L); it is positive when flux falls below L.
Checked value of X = 0.55 nm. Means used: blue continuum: 6.8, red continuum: 6.44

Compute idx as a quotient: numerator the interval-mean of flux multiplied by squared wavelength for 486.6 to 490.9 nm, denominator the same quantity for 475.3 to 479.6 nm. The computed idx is 0.92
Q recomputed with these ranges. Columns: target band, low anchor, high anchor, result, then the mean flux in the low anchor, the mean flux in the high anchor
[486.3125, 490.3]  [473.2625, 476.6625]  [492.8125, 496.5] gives 0.438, 6.23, 6.62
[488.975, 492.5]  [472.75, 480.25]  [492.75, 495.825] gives 0.402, 6.45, 6.42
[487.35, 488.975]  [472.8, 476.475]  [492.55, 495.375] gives 0.111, 6.21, 6.26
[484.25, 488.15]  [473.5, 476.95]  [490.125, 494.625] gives 0.143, 6.19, 5.71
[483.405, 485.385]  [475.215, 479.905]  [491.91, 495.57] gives 0.187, 6.57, 6.15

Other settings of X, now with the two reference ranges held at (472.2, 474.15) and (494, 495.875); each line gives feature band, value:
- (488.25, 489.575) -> 0.21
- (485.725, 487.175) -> 0.15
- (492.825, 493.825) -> 0.18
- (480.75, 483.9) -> 0.04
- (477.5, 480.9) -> -0.21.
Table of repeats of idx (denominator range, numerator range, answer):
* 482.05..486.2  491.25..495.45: 1.07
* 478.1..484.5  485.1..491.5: 0.89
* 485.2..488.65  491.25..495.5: 1.10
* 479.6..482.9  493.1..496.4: 1.08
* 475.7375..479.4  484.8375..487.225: 0.87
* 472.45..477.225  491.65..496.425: 1.12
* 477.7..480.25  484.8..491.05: 0.84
